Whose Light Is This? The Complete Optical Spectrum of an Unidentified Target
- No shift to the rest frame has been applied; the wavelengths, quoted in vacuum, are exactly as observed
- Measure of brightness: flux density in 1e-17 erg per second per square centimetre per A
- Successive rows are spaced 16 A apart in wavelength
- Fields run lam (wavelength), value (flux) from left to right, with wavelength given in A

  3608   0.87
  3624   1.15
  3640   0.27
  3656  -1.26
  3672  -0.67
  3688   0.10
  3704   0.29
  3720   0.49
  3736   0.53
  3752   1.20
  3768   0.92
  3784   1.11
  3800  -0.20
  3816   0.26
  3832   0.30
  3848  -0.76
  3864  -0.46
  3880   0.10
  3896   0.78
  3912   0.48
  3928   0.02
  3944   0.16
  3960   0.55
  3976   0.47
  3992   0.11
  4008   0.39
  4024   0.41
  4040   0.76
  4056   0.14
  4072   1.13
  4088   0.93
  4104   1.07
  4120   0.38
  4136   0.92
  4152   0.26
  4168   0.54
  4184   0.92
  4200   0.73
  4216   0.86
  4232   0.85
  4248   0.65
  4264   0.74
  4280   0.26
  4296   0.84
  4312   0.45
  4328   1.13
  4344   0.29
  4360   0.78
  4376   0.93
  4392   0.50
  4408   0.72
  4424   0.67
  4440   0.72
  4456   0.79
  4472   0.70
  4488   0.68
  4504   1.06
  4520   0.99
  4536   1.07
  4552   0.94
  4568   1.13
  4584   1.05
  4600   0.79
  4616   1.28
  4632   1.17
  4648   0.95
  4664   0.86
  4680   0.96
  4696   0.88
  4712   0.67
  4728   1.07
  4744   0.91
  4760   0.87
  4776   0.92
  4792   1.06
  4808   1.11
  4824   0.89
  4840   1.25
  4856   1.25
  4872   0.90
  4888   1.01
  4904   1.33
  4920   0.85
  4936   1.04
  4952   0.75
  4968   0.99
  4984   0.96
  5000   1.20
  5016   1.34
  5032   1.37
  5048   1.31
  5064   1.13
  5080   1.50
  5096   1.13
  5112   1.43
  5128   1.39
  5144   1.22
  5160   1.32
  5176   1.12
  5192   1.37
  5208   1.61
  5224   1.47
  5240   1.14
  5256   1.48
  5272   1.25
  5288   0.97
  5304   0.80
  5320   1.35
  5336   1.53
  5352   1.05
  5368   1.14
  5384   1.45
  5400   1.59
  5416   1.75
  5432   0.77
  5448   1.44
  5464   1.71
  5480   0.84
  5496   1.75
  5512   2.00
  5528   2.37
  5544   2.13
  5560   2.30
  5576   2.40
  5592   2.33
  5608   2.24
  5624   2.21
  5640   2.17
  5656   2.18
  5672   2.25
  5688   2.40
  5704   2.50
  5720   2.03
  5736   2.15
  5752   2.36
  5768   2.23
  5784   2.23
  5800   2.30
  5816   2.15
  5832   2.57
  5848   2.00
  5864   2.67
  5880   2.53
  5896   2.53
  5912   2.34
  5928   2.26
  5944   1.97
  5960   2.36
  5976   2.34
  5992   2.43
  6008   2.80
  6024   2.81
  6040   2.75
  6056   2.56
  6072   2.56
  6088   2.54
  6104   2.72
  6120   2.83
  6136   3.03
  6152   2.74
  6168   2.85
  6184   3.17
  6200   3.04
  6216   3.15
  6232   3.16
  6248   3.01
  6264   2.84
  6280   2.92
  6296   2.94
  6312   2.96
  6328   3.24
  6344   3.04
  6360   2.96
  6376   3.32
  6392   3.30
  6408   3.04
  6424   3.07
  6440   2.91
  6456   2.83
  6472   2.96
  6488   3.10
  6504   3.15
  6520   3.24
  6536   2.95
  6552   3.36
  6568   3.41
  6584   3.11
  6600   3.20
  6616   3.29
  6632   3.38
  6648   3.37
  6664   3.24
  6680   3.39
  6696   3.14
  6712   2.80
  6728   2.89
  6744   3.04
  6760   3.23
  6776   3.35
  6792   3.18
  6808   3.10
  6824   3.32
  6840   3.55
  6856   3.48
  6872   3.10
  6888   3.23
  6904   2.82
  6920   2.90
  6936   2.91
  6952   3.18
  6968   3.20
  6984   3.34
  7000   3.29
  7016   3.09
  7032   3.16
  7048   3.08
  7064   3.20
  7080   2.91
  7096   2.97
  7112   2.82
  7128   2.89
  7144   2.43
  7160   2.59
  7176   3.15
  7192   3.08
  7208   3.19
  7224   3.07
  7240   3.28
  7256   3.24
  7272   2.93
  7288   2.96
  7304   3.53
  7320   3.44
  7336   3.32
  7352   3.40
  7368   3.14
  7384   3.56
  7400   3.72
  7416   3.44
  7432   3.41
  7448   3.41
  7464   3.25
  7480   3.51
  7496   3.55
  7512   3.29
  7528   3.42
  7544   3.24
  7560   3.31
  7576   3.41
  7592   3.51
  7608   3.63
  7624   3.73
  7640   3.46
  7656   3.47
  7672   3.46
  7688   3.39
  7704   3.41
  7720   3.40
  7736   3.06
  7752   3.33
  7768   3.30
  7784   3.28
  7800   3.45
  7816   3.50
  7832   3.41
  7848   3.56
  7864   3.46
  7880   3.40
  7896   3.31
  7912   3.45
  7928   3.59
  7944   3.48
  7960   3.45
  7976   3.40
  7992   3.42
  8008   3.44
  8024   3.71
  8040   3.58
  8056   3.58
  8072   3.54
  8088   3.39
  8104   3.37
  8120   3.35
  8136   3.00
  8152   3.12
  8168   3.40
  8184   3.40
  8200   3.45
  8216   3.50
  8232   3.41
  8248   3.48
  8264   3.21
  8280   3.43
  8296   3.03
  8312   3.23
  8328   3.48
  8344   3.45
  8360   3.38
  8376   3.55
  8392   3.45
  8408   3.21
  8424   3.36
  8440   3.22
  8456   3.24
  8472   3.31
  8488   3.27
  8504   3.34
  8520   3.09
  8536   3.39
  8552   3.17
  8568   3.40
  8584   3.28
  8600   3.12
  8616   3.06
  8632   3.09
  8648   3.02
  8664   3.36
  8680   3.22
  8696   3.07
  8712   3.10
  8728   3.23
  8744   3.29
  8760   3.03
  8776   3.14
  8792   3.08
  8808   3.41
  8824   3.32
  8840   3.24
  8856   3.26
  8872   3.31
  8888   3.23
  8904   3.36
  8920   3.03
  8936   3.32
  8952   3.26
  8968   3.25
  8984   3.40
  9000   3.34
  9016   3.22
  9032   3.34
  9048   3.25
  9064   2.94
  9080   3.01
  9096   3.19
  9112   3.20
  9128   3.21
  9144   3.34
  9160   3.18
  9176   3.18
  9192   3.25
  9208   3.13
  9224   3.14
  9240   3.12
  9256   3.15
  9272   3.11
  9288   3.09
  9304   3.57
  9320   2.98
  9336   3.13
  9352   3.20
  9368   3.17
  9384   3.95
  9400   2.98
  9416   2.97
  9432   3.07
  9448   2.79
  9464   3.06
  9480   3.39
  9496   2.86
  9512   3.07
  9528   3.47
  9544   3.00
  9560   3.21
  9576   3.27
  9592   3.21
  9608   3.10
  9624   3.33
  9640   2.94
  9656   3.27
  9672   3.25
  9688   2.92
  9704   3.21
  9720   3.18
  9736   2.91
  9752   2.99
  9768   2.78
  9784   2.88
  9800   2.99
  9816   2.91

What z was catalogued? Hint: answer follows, 0.38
